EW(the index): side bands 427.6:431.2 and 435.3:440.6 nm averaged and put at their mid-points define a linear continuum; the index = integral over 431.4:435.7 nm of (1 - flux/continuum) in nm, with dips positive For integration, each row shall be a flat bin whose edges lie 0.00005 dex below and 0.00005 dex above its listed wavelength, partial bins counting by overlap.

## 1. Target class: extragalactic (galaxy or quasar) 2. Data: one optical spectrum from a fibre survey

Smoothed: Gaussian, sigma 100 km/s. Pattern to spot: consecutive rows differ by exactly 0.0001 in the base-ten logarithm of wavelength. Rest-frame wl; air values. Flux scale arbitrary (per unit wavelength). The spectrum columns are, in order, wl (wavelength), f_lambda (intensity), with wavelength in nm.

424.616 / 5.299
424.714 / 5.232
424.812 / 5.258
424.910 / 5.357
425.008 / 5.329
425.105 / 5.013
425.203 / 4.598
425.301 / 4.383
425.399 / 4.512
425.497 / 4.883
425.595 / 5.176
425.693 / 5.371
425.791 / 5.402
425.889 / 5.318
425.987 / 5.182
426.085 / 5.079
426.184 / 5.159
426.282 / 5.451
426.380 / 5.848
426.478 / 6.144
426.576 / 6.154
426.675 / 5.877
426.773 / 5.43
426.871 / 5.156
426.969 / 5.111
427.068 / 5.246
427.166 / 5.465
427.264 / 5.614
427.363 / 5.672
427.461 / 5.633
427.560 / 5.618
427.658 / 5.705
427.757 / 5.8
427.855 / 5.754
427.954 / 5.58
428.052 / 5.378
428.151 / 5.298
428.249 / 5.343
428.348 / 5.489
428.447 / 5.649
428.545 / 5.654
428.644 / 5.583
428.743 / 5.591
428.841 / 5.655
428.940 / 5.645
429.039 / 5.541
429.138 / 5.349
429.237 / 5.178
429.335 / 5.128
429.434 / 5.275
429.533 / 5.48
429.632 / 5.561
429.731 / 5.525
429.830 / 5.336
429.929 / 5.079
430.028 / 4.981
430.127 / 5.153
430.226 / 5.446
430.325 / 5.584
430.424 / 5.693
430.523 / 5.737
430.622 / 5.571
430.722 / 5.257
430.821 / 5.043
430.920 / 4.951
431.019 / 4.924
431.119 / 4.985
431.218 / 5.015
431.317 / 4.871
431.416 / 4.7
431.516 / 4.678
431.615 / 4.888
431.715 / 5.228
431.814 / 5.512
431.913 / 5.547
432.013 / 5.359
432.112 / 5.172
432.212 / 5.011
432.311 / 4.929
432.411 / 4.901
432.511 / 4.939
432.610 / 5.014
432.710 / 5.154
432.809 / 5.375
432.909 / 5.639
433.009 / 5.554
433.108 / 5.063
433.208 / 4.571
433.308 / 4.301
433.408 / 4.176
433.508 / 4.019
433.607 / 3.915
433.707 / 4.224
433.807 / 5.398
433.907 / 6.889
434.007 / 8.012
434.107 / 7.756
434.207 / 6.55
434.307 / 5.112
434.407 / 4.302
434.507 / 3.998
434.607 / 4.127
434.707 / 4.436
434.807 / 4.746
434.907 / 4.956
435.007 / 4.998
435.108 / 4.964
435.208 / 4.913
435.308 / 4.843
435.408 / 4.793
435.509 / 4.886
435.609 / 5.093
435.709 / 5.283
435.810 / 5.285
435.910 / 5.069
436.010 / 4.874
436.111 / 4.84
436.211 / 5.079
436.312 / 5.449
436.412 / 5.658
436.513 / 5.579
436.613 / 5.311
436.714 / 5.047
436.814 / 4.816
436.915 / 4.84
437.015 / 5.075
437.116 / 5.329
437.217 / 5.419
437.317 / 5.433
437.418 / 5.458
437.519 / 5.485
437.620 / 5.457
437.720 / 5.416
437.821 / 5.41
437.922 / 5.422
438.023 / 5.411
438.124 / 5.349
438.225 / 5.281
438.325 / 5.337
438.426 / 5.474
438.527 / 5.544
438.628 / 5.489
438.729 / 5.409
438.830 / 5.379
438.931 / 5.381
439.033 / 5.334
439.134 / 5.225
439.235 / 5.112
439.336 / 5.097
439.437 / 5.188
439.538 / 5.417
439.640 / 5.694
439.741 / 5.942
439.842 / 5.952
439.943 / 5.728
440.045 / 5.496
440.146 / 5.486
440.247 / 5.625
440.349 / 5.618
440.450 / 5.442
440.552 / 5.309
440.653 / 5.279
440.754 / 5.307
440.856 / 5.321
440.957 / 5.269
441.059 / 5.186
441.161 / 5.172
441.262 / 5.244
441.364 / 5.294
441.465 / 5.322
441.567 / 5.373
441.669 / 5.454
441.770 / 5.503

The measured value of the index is 0.23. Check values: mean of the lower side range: 5.41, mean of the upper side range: 5.33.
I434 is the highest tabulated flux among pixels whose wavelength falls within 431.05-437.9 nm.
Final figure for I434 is 8.012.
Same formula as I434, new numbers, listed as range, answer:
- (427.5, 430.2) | 5.8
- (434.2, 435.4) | 6.55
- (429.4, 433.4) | 5.737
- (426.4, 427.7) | 6.154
